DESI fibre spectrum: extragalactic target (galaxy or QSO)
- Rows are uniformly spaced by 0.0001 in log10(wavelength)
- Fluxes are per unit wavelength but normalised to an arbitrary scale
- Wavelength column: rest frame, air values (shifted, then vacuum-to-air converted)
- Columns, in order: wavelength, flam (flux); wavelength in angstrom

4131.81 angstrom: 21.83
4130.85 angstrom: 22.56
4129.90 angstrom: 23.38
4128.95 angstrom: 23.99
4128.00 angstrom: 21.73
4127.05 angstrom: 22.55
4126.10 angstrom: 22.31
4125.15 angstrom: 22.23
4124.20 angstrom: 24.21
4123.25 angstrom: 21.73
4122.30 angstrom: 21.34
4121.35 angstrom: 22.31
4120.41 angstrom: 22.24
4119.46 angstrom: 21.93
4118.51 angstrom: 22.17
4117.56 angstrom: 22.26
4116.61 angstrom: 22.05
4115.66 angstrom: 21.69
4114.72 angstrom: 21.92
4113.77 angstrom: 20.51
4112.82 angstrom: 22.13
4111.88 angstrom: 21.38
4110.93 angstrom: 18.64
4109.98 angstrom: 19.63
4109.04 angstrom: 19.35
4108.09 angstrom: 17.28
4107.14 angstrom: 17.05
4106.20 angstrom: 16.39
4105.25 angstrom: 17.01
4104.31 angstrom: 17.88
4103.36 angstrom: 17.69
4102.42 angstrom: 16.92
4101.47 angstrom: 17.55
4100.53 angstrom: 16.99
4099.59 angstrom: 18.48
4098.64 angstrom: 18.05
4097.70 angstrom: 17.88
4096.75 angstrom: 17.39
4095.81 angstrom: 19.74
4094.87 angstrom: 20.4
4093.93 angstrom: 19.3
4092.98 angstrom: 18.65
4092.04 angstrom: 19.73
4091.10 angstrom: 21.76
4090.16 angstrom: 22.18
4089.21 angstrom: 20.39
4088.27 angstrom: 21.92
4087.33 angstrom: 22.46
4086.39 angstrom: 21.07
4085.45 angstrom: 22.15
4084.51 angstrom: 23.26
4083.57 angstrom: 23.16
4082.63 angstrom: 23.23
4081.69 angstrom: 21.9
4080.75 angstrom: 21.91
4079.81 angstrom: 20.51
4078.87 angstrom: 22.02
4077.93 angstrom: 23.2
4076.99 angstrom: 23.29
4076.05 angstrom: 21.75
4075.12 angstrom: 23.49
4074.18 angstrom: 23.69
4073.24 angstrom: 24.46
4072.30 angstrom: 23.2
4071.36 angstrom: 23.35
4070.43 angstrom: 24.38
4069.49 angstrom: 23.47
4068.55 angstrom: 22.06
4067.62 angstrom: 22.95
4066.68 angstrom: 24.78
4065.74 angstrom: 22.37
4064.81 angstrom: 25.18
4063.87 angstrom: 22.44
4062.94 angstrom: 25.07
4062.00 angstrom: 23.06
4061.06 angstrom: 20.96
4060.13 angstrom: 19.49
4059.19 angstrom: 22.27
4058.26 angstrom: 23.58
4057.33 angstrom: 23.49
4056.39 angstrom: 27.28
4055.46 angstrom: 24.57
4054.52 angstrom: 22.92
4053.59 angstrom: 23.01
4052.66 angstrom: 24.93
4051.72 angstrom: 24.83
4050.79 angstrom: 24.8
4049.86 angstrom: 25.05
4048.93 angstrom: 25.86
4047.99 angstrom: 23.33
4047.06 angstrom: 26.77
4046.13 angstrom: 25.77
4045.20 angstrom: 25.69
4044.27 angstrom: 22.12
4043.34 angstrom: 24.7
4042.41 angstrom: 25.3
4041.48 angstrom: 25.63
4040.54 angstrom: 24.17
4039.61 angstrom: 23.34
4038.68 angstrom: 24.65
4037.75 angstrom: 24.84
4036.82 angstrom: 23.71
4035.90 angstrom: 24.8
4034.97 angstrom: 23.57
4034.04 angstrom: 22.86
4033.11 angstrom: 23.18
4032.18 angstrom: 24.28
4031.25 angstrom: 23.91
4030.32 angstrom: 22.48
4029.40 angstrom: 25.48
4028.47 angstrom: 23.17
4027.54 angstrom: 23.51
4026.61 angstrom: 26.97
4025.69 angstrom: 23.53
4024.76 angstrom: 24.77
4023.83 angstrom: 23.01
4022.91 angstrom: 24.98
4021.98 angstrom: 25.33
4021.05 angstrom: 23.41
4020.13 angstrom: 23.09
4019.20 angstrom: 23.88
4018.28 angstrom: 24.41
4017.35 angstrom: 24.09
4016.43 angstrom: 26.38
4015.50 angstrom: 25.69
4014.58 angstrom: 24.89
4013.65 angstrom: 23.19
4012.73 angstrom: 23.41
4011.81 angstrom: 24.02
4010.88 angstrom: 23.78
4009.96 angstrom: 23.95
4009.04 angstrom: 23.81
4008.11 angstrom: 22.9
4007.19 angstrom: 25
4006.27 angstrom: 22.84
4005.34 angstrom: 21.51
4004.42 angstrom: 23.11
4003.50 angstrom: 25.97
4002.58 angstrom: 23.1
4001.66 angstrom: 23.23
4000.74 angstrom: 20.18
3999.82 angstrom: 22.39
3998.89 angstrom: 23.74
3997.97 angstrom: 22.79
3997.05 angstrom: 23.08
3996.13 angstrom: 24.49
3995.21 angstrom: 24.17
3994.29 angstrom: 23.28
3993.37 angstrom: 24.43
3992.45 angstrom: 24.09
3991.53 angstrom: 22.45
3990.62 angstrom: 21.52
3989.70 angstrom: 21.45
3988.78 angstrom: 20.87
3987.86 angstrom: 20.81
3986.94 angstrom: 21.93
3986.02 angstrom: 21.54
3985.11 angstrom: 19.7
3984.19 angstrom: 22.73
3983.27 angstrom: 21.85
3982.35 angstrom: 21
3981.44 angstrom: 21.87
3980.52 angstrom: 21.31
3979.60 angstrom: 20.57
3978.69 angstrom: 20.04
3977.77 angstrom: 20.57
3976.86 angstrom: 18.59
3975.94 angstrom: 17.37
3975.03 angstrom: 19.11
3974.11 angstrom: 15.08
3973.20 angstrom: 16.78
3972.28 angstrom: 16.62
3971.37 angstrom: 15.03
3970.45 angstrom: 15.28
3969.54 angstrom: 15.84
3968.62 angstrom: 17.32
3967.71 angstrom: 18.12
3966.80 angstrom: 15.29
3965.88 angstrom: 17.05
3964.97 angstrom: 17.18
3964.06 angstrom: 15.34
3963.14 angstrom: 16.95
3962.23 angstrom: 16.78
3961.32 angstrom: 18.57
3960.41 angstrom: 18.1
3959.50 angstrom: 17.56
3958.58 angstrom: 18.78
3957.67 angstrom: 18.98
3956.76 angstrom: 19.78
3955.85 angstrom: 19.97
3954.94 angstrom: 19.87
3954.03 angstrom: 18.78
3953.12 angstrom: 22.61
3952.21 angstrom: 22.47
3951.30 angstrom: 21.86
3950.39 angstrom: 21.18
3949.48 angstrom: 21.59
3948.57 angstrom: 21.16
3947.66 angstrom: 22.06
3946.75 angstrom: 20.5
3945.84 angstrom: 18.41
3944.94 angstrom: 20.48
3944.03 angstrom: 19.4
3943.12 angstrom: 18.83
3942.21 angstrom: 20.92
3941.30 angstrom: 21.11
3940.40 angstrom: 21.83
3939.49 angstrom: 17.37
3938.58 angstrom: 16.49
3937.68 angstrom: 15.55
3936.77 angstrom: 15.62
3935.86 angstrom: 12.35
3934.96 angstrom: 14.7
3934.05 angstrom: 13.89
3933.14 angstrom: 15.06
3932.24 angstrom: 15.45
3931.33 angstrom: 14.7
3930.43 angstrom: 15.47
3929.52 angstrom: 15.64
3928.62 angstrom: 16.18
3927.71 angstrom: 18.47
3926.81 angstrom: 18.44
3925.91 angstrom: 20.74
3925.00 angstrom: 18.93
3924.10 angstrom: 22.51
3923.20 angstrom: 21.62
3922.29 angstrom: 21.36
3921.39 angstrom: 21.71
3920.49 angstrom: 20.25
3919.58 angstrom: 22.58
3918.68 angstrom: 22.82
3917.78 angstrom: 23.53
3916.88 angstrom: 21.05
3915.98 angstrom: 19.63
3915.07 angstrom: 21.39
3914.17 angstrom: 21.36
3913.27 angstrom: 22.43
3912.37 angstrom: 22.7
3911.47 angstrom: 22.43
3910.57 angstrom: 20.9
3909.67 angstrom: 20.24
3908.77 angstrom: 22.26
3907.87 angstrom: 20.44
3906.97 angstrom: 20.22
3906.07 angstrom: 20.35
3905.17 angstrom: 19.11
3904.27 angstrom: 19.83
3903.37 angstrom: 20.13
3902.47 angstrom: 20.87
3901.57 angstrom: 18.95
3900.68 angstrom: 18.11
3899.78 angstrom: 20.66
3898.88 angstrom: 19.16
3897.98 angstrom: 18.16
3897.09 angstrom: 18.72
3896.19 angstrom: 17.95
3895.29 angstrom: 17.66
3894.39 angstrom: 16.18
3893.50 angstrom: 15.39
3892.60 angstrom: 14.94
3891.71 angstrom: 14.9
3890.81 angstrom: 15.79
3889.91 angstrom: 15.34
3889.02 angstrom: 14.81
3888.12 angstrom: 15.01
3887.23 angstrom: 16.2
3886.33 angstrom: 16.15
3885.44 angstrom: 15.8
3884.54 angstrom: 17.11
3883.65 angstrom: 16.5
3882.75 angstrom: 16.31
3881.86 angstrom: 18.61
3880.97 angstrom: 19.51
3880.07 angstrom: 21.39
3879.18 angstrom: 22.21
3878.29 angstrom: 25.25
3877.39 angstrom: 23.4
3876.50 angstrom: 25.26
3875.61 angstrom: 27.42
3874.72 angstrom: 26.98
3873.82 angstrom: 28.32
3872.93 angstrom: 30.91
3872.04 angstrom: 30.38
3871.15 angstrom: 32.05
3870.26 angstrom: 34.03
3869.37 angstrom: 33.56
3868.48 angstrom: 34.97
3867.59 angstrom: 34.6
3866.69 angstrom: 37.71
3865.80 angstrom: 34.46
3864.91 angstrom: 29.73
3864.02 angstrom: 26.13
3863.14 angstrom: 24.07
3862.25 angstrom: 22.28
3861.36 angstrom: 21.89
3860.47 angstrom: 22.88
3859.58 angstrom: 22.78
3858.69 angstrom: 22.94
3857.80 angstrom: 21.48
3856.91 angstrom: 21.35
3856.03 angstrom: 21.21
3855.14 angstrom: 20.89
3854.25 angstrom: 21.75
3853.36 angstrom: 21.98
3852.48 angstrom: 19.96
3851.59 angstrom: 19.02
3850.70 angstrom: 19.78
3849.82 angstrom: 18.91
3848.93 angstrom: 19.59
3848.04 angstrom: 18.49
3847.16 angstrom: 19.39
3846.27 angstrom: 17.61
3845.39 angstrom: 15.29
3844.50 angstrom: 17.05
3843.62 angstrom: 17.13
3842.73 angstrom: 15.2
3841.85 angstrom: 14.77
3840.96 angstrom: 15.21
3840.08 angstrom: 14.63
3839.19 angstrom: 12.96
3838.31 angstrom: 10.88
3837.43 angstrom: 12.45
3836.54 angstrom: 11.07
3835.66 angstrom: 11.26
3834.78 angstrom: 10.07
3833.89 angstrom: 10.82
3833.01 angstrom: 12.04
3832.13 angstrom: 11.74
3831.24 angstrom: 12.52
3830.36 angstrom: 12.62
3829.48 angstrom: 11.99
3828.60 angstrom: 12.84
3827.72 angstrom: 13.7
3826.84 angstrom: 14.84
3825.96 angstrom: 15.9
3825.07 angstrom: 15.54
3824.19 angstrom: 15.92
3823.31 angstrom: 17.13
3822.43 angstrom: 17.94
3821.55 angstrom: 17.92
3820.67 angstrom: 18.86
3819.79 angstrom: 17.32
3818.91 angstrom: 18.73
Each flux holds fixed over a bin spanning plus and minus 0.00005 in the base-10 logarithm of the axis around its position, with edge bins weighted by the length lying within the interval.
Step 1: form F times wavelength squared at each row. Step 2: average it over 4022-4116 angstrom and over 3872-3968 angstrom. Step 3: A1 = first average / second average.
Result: 1.24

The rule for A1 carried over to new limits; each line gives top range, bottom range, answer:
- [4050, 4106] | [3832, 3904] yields 1.19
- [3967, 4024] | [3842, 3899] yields 1.07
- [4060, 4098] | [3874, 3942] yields 1.26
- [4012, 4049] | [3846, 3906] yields 1.20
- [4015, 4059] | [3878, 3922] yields 1.36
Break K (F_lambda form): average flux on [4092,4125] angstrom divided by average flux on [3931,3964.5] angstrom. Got 1.07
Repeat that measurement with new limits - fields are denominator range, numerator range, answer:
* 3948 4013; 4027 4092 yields 1.14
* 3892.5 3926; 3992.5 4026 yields 1.17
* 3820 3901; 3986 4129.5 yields 1.16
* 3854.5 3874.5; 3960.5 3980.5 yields 0.63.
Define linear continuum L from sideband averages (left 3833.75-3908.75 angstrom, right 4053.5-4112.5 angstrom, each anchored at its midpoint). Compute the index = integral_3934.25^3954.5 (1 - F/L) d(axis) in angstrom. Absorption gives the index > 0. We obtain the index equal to 1.4 angstrom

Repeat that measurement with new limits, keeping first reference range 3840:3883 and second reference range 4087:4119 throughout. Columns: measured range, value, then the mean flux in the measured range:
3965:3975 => 2.4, 16.4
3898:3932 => 3.6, 20.1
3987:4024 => -4.2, 23.5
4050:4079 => -4.8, 23.5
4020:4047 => -4.7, 24.3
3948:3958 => 0.5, 20.8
